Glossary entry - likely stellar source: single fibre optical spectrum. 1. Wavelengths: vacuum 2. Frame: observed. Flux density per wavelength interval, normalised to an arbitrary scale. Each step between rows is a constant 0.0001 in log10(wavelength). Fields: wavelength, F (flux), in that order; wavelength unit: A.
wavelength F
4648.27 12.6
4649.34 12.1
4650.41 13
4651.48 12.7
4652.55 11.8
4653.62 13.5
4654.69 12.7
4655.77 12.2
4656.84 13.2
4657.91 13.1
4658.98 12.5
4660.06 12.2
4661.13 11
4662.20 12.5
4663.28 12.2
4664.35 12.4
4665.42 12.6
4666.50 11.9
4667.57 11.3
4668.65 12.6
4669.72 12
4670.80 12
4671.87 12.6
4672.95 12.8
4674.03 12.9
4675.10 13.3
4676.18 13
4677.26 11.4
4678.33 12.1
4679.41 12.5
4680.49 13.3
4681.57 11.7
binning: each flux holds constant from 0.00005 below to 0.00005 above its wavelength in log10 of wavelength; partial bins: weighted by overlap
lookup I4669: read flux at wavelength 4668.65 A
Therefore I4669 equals 12.6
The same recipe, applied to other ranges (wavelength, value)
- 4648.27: 12.6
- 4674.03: 12.9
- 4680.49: 13.3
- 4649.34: 12.1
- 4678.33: 12.1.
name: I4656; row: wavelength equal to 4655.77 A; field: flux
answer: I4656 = 12.2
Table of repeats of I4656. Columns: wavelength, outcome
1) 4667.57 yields 11.3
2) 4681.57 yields 11.7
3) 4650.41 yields 13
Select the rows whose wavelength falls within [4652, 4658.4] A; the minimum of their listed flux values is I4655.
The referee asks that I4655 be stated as 11.8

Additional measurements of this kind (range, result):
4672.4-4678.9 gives 11.4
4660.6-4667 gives 11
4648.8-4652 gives 12.1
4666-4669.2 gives 11.3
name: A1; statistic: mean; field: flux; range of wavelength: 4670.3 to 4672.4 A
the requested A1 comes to 12.3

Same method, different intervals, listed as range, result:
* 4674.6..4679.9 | 12.4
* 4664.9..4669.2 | 12.1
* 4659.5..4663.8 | 12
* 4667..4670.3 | 12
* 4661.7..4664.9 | 12.4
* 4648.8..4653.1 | 12.4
